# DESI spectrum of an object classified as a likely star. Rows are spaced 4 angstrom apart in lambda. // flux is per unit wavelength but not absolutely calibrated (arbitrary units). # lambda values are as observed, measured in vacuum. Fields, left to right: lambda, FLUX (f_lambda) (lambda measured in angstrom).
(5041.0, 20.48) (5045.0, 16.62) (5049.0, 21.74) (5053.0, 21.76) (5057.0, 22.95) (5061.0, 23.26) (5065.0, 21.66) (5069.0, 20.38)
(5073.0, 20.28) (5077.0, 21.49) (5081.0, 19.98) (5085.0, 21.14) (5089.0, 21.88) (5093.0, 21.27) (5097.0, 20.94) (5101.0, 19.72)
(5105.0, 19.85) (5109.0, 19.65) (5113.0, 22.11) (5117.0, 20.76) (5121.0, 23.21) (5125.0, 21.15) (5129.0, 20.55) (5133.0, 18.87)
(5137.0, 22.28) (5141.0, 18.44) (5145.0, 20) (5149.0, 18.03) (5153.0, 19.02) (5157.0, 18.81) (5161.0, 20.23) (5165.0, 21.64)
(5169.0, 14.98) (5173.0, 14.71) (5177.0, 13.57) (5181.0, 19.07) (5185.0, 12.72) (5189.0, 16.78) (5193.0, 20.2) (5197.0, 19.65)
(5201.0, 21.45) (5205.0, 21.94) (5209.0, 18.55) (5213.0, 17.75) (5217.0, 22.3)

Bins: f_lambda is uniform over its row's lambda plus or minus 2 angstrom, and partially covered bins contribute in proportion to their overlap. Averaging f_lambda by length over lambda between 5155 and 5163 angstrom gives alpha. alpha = 19.5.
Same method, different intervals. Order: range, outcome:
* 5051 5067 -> 22.4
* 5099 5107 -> 19.8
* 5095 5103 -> 20.3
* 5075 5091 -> 21.1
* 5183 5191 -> 14.8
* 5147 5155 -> 18.5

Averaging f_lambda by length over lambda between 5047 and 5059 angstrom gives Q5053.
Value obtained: 22.2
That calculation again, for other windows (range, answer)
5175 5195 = 16.5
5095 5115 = 20.5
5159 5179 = 17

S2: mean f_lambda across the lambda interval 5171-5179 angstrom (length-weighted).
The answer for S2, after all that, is 14.1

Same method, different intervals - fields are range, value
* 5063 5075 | 20.8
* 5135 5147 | 20.2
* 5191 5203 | 20.4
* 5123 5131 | 20.9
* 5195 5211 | 20.4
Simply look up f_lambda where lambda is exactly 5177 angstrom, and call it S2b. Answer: 13.57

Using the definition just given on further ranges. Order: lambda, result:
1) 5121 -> 23.21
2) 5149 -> 18.03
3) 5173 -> 14.71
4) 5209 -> 18.55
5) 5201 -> 21.45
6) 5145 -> 20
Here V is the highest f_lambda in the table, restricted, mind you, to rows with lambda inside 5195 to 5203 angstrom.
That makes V 21.45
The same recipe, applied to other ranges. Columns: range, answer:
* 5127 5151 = 22.28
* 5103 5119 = 22.11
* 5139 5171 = 21.64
